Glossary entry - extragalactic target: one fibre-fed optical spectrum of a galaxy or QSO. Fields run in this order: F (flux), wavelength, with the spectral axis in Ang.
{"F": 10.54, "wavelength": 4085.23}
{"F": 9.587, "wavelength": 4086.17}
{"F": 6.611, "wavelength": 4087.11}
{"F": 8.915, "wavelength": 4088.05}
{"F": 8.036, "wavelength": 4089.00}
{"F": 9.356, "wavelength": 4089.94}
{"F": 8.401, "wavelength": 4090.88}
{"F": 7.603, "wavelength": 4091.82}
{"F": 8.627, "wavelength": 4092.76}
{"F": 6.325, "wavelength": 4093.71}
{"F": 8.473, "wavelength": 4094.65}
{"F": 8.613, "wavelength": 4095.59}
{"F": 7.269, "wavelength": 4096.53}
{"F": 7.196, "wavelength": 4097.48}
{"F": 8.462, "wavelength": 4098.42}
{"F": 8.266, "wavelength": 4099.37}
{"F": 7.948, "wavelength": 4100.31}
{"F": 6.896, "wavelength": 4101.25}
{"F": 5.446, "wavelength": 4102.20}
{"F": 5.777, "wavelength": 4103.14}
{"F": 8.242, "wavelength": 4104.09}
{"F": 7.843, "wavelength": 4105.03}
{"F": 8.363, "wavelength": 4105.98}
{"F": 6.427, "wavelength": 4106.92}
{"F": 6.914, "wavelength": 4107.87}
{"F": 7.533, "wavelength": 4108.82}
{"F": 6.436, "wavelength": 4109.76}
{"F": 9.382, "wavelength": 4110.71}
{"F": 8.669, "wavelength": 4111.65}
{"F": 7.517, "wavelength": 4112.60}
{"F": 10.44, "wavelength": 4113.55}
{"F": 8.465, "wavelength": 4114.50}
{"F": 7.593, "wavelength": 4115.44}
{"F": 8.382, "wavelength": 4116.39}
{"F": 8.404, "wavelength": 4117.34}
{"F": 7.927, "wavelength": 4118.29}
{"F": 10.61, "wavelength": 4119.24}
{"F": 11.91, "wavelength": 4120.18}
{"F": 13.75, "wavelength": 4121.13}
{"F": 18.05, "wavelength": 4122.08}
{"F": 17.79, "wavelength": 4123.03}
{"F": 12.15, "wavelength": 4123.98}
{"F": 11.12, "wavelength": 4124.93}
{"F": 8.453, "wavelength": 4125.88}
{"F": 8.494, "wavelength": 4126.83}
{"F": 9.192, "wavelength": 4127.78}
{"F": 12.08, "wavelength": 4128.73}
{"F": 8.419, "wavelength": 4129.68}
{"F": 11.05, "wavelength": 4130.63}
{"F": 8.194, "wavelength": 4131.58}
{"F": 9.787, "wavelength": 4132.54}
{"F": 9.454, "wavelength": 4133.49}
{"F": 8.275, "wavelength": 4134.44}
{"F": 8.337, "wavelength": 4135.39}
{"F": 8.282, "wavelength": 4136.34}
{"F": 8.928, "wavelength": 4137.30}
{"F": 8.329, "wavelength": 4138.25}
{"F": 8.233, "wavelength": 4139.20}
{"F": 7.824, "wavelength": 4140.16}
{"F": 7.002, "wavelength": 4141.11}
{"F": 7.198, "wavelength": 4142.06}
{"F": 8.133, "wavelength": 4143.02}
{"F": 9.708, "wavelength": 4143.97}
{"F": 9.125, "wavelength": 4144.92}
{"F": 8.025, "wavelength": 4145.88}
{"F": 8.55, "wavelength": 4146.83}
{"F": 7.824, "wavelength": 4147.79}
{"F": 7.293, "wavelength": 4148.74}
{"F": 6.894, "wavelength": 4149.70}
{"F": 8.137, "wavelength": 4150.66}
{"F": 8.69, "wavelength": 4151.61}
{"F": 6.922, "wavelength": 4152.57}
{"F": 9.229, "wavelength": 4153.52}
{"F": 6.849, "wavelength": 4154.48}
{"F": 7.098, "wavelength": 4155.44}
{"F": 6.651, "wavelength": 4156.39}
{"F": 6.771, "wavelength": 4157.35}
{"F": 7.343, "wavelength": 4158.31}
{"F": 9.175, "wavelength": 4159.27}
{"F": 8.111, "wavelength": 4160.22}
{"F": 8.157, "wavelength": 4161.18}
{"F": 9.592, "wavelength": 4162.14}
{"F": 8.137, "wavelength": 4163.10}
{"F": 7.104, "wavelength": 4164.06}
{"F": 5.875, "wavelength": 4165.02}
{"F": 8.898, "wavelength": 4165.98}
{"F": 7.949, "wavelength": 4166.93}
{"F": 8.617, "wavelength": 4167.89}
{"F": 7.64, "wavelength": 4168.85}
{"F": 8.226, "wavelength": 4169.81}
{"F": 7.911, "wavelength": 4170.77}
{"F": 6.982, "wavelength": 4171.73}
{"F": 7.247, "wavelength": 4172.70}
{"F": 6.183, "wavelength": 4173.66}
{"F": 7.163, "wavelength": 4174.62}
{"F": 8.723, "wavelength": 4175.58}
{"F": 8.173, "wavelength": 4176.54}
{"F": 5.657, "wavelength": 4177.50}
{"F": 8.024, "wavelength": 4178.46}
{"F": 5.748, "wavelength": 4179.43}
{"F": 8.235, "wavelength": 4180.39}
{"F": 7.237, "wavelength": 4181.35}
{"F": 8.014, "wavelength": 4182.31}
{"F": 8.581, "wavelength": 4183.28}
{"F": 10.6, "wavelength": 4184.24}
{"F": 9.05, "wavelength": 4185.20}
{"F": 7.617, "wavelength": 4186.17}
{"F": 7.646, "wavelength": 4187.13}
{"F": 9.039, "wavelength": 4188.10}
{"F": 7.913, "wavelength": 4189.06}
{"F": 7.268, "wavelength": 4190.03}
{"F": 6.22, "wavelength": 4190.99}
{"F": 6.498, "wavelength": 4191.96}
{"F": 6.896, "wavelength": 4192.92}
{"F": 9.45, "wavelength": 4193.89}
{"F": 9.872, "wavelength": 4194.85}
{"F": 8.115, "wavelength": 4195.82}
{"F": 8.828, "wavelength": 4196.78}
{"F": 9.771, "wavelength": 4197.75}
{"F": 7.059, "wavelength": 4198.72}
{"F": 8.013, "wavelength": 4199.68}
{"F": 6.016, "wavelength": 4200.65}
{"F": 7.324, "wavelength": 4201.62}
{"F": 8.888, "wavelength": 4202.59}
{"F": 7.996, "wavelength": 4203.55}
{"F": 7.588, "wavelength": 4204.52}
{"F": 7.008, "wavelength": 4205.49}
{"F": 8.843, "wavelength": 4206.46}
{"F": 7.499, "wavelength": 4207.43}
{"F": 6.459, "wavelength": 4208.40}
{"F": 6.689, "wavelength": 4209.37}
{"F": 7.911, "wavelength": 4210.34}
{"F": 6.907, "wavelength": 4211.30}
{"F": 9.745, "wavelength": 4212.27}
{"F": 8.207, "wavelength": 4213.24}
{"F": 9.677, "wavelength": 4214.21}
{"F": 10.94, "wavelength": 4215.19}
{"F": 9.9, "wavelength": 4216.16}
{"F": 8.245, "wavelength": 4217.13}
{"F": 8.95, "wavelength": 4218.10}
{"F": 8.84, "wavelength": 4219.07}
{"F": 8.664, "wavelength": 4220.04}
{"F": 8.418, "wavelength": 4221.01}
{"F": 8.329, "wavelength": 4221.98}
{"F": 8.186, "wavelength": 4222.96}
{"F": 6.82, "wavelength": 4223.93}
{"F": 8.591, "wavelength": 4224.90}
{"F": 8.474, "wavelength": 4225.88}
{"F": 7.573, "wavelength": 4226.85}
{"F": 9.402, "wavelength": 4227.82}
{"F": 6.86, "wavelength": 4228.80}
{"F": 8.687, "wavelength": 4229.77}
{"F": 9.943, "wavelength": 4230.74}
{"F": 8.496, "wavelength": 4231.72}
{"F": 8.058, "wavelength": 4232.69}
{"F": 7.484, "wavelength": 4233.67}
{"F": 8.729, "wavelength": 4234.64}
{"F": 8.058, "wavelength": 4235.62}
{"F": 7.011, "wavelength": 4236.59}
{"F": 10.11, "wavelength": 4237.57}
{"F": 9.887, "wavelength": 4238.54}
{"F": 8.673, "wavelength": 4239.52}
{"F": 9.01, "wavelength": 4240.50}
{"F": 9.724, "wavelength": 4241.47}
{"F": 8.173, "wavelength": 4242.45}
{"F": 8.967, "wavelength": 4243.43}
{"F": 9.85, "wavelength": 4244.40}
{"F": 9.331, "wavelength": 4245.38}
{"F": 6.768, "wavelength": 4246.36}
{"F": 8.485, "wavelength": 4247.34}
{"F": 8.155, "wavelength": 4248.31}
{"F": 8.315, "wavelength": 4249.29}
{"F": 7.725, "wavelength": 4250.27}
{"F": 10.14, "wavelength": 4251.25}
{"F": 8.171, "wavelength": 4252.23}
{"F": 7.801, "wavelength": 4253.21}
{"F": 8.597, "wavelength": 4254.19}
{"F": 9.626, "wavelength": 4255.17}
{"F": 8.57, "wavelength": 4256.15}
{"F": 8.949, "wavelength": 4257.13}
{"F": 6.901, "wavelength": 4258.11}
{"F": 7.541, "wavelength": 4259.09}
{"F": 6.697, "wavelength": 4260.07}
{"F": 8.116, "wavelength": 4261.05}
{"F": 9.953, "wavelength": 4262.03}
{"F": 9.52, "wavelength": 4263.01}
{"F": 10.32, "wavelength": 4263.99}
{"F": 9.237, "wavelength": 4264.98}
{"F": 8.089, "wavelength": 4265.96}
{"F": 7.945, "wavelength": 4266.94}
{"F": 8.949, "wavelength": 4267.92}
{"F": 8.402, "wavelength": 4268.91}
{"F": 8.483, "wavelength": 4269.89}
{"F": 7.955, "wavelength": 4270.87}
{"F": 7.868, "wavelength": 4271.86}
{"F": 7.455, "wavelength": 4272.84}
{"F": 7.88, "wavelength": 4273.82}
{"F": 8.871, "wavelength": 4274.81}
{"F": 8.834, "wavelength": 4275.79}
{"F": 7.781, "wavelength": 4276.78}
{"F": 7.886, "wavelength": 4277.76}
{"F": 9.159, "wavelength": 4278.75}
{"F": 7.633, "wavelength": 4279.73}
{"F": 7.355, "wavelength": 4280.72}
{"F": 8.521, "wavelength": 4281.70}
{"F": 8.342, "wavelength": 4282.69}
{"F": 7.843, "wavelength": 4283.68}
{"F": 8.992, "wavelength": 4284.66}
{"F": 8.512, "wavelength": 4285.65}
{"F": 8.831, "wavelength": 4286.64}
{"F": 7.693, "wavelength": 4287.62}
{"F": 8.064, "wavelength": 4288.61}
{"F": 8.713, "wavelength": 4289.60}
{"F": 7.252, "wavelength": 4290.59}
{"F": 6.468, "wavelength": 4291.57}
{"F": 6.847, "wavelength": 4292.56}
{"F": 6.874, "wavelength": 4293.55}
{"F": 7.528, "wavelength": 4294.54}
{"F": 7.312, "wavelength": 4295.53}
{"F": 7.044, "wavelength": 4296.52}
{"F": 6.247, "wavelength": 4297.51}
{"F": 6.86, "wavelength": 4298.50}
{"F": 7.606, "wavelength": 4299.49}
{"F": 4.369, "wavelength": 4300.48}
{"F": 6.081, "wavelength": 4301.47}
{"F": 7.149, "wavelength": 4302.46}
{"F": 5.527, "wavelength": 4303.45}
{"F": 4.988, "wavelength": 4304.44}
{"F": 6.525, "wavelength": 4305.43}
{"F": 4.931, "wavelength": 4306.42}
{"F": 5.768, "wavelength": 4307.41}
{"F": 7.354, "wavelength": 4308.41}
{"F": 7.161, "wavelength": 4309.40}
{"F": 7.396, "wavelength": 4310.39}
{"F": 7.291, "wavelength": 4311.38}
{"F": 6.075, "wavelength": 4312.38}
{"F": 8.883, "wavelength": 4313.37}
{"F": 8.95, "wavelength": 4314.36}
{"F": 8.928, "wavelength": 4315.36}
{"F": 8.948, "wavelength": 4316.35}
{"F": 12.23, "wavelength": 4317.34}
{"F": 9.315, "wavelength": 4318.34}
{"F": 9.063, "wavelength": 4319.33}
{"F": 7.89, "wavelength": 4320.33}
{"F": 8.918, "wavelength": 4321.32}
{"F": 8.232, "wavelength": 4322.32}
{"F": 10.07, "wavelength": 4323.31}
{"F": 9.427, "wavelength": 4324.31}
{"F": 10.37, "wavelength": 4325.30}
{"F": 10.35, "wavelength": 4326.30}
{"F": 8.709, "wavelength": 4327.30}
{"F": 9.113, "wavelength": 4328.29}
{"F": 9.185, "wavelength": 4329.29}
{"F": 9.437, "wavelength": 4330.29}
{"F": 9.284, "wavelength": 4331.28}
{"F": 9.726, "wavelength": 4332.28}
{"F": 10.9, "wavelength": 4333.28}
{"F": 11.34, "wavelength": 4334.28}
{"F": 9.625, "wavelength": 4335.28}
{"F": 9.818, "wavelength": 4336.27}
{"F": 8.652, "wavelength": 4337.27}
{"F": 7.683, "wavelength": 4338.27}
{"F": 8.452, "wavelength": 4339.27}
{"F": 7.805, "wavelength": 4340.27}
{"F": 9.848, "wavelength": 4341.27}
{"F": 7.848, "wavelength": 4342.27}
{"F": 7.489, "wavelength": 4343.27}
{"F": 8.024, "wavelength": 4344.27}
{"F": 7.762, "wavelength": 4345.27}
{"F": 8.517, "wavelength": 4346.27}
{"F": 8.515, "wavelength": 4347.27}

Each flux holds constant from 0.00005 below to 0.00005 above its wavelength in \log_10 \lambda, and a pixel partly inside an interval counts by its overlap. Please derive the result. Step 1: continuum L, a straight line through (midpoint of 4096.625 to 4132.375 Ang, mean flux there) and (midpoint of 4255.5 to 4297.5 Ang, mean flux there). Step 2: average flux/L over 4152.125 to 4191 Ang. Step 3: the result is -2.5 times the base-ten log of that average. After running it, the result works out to 0.13 mag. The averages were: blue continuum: 9.17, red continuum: 8.11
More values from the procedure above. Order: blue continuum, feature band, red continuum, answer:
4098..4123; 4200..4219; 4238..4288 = 0.06 mag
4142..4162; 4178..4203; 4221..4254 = 0.03 mag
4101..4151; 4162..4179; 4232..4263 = 0.15 mag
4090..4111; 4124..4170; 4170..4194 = -0.10 mag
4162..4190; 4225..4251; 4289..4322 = -0.13 mag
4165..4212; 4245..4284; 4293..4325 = -0.10 mag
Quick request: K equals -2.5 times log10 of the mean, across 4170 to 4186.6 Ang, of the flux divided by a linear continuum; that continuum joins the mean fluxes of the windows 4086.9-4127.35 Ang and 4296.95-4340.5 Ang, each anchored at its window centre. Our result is 0.121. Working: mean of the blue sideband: 8.83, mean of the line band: 7.72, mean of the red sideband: 8.25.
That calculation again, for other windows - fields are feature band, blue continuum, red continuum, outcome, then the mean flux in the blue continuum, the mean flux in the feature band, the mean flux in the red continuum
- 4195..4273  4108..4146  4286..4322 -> -0.02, 9.46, 8.41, 7.43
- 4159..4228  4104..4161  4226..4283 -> 0.08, 8.87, 8.04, 8.47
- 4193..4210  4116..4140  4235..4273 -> 0.17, 10.2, 7.94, 8.56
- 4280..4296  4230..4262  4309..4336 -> 0.14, 8.52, 7.82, 9.16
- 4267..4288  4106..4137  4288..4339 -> 0.02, 9.65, 8.25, 8.09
